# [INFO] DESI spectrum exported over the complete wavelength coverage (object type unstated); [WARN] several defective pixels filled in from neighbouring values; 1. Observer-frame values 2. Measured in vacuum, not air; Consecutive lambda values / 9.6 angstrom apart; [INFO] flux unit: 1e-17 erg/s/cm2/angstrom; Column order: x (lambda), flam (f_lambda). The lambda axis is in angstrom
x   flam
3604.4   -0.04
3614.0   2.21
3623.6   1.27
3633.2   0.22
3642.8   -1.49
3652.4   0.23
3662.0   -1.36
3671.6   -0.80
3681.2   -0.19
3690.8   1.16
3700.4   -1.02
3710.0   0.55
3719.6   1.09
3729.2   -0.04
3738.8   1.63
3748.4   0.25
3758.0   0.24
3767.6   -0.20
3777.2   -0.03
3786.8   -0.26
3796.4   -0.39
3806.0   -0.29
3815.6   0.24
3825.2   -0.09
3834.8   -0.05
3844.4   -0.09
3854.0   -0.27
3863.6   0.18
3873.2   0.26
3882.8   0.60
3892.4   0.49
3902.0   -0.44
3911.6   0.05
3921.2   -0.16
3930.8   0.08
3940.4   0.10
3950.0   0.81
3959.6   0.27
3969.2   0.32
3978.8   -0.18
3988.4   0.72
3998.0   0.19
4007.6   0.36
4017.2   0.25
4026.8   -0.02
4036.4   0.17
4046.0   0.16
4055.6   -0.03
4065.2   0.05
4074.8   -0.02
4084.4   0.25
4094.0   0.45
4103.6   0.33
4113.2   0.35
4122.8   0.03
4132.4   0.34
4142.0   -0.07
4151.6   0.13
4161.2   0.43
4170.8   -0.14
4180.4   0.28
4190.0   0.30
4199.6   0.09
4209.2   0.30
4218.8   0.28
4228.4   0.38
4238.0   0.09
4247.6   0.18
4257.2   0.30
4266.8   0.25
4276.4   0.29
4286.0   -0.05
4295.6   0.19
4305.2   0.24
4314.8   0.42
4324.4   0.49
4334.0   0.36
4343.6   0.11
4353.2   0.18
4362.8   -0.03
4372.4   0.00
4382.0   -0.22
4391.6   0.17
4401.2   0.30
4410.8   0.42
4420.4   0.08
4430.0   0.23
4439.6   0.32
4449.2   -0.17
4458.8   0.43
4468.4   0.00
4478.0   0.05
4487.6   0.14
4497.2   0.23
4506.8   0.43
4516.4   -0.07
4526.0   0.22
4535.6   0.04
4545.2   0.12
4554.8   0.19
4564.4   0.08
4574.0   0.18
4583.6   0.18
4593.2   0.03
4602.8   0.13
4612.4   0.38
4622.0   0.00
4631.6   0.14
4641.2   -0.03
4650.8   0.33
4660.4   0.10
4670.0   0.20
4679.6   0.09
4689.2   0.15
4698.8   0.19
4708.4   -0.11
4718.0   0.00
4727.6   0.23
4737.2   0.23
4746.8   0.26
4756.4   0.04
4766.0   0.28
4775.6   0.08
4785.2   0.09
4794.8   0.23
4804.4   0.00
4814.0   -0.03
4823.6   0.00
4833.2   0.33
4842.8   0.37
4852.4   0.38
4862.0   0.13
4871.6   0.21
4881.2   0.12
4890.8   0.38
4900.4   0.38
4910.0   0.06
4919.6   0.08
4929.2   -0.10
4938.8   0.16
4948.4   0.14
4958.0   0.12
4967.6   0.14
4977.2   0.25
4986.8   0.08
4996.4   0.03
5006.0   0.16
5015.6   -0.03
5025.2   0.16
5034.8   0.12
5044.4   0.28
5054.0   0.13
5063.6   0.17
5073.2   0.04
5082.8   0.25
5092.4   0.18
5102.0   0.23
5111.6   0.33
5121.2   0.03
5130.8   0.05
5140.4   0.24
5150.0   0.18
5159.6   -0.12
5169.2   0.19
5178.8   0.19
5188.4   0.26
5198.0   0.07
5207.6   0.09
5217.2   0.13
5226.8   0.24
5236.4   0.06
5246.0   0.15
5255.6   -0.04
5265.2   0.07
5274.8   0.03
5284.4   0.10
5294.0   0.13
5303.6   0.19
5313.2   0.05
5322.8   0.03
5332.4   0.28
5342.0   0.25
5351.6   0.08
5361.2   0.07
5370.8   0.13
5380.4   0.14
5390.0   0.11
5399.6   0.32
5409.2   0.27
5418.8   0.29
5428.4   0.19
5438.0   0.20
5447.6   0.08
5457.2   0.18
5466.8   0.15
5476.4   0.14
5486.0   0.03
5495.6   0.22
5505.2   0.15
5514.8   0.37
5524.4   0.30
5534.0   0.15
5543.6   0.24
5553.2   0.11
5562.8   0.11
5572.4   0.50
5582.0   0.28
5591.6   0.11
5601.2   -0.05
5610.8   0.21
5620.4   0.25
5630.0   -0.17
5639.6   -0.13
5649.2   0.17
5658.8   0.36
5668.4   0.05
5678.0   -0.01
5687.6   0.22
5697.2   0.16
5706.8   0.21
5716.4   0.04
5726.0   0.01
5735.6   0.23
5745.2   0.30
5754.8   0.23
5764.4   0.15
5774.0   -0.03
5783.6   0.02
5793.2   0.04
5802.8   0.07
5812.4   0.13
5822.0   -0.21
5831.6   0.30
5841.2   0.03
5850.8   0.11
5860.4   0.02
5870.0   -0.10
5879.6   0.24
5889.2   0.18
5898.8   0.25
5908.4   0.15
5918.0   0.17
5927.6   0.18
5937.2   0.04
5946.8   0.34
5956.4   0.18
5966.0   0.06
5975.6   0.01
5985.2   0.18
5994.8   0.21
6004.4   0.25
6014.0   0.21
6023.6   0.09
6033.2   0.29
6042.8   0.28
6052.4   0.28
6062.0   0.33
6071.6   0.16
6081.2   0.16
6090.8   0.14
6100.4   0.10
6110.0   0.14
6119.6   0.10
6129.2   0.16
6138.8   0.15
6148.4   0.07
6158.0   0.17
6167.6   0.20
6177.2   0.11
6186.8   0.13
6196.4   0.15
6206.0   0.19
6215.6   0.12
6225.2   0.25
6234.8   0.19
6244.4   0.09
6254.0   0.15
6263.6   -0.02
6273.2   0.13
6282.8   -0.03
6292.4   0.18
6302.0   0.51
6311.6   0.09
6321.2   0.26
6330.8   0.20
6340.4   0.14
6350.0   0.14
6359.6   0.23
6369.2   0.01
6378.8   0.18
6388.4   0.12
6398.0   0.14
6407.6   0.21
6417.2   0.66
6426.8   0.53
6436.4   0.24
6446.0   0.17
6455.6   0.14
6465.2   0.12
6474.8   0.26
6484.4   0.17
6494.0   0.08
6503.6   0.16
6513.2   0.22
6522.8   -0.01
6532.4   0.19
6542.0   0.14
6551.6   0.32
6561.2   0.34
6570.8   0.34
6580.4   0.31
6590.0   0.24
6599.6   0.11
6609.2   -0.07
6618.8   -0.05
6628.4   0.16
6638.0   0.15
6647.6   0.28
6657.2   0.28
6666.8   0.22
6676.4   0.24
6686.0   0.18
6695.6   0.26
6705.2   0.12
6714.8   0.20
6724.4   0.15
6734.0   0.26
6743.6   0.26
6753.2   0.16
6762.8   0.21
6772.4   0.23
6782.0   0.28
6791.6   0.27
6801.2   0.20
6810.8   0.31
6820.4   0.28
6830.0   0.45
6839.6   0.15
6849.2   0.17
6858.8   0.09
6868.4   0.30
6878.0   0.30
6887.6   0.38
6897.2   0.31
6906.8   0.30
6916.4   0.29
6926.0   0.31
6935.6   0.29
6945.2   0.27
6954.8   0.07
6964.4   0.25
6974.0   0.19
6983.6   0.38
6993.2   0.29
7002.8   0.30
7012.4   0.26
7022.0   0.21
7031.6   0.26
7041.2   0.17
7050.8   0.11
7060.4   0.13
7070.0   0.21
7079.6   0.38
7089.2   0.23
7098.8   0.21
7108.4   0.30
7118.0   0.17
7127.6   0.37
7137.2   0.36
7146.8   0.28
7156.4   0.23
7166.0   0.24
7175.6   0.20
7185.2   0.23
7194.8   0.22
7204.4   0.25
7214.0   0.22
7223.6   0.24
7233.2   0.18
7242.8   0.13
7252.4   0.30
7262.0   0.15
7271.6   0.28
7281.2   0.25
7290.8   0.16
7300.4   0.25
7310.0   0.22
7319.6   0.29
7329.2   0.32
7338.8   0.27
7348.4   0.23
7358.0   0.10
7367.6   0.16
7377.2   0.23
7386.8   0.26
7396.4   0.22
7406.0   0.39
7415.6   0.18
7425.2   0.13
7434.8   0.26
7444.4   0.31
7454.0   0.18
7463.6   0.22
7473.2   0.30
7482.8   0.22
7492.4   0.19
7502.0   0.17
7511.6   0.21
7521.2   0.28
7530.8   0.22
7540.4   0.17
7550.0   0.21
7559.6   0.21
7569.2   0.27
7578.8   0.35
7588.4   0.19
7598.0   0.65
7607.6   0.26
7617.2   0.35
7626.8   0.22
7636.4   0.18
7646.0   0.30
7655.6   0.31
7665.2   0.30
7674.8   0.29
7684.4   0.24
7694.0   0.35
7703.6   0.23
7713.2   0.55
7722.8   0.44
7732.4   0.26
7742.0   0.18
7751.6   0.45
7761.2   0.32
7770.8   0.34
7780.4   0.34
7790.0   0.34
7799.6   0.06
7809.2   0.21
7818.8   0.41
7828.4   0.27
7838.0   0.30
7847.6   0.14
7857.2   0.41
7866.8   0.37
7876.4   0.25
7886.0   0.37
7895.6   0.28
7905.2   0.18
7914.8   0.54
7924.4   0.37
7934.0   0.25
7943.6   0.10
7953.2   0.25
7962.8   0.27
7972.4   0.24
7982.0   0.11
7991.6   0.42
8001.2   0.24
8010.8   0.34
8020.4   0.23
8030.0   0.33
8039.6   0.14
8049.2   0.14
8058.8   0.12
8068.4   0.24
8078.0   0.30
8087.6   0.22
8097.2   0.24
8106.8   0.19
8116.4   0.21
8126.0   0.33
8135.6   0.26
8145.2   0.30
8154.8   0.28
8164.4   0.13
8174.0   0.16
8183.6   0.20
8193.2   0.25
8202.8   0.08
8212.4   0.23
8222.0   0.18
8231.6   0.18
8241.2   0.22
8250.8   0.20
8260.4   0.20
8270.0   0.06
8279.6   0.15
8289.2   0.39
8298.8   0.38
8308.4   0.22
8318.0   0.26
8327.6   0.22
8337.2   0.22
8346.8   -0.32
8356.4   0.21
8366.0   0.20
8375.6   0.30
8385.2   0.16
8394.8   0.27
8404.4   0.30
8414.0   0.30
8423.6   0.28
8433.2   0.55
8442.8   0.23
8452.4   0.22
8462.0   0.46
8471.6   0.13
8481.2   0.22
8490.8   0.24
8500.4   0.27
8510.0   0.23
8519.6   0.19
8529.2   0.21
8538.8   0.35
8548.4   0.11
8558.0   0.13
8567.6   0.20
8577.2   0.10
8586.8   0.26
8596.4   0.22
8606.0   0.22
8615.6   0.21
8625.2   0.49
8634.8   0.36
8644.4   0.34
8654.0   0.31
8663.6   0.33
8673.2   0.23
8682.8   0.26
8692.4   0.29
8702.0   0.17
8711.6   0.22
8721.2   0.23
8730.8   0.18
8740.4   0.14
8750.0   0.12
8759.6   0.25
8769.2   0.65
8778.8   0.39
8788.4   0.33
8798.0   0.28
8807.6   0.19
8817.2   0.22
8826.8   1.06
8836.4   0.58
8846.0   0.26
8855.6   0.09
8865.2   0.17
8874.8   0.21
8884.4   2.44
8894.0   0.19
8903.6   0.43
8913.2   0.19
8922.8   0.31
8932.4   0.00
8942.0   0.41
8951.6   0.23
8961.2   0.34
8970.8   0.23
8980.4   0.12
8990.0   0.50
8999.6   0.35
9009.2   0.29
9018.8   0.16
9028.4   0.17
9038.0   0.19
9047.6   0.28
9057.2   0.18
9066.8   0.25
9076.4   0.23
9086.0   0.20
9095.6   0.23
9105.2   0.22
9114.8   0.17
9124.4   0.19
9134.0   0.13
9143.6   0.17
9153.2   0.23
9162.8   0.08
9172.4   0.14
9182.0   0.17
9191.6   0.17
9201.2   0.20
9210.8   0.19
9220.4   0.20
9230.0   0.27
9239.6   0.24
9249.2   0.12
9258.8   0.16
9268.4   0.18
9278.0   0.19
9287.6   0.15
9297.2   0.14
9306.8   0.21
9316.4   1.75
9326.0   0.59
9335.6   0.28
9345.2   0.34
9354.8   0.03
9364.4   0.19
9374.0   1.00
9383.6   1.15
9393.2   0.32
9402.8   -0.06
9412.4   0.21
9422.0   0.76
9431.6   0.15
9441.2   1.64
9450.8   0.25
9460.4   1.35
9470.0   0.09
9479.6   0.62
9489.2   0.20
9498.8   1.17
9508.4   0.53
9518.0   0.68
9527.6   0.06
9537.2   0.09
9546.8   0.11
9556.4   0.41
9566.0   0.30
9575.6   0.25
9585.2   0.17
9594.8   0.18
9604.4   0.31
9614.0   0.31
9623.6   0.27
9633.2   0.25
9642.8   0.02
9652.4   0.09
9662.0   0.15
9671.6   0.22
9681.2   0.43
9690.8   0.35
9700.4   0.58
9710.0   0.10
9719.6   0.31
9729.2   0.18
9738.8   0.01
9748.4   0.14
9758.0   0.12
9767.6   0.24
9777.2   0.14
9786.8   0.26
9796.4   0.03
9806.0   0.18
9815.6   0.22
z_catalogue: 0.722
